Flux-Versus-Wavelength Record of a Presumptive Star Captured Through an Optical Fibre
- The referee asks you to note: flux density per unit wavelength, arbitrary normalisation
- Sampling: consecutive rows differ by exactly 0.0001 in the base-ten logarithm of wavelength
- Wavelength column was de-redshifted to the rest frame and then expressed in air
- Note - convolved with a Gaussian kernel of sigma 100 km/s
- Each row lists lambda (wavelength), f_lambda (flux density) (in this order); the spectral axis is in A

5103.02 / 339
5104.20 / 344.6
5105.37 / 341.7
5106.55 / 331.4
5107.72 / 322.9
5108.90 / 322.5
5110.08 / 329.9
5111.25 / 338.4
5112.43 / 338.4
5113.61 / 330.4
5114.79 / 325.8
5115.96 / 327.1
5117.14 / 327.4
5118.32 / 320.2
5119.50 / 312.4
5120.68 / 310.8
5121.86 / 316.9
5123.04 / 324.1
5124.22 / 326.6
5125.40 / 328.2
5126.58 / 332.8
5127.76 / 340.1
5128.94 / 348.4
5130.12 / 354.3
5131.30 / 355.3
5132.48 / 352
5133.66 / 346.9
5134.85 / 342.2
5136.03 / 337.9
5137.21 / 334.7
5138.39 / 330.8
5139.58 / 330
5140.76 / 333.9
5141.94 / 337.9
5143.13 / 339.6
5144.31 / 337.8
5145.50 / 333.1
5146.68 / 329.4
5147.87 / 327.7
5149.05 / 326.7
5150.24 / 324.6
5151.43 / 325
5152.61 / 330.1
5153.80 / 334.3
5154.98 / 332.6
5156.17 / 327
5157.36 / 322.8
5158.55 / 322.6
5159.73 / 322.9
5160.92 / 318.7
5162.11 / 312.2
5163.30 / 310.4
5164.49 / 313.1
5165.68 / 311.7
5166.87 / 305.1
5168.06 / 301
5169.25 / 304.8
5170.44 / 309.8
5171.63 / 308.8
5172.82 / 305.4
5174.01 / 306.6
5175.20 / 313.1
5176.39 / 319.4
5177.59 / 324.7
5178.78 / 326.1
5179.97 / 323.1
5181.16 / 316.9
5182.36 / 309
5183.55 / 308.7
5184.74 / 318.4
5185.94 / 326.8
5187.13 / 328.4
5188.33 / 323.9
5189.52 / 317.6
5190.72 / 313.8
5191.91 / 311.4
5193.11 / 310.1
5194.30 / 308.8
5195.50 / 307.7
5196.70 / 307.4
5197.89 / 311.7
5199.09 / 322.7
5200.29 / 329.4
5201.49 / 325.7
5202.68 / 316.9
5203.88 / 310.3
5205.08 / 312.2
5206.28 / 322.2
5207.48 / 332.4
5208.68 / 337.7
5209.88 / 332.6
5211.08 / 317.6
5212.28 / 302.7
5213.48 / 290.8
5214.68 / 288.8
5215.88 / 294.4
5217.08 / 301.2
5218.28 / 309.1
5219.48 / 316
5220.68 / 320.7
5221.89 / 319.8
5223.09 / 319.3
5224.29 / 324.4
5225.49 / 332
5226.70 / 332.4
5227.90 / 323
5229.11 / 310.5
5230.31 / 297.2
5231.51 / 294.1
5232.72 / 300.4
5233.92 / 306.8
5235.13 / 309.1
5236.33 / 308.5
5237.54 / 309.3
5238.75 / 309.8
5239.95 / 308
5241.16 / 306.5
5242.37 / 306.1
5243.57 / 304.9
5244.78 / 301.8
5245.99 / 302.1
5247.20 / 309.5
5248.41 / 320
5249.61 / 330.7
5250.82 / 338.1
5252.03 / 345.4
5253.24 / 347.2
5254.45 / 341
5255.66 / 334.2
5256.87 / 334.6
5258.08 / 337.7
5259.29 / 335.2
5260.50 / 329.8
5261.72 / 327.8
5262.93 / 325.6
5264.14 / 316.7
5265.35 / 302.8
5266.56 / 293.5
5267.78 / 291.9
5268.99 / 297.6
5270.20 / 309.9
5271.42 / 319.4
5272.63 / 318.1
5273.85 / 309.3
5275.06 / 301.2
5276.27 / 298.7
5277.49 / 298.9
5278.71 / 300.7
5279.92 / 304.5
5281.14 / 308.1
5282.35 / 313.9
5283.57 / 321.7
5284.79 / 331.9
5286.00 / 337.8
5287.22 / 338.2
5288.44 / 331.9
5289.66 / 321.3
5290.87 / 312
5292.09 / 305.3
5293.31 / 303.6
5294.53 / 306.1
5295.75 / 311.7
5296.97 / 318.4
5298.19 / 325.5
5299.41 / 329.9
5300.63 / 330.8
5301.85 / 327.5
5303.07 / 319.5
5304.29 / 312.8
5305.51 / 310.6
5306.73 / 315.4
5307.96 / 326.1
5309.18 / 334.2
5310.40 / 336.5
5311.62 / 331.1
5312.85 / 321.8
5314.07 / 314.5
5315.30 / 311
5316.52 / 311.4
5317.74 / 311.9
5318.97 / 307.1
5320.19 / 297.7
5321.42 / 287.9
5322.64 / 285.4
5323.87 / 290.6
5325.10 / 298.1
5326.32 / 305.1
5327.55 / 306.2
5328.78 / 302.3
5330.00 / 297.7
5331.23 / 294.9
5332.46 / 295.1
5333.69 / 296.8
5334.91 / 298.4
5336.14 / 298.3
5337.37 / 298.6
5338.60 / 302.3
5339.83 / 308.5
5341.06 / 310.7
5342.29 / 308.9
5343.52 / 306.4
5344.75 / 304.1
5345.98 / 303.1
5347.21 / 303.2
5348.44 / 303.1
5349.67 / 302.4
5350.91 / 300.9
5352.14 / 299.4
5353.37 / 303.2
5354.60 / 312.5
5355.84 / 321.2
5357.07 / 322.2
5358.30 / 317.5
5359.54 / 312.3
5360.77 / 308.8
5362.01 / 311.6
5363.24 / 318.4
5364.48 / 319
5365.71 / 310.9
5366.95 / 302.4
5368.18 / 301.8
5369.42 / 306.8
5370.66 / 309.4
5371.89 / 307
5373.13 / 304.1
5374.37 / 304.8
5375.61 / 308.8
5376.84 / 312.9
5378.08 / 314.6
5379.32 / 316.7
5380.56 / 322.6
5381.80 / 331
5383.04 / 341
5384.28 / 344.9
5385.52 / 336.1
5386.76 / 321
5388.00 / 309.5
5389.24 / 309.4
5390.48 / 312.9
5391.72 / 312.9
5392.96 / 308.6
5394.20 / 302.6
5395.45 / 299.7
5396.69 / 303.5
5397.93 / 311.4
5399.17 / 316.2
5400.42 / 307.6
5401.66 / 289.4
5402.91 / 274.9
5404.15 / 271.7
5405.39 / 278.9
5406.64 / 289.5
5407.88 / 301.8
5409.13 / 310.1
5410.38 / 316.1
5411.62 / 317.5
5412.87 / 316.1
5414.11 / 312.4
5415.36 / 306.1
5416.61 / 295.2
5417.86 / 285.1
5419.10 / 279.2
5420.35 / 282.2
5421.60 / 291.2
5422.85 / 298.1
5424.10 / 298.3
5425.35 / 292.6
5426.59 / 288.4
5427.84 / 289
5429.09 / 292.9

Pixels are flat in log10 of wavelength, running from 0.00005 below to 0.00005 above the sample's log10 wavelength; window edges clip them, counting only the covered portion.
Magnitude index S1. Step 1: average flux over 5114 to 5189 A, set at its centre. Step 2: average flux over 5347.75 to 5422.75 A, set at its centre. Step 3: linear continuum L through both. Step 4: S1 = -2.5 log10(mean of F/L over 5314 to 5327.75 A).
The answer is 0.04 mag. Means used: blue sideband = 325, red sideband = 308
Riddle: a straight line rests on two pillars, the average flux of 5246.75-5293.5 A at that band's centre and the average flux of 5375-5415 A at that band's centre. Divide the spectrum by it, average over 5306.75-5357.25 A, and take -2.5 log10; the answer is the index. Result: 0.03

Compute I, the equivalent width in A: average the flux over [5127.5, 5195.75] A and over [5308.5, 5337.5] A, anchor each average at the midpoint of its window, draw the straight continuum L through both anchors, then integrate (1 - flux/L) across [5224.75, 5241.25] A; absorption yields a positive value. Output 0.3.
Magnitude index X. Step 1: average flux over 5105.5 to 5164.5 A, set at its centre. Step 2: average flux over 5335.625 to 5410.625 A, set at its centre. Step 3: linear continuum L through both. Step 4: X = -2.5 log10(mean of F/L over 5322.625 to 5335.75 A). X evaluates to 0.05 mag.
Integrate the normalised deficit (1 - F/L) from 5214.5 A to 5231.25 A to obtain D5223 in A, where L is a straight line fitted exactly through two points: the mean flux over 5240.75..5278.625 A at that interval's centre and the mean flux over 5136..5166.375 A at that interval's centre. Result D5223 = 0.4 A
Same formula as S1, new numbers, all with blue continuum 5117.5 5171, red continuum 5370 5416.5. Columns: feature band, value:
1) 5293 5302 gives -0.01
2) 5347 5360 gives 0.01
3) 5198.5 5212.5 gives 0.00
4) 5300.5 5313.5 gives -0.03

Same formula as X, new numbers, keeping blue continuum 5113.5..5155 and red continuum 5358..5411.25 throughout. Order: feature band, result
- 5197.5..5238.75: 0.037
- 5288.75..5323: 0.004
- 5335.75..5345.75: 0.031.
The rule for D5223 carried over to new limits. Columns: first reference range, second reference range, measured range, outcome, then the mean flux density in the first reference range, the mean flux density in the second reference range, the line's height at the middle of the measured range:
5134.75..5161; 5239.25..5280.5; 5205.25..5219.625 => 0.46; 331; 316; 322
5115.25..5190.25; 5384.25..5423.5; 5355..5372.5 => -0.33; 325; 303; 306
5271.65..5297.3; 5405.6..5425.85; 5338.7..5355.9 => 0.06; 314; 299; 307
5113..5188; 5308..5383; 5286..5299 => -0.23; 325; 308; 313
